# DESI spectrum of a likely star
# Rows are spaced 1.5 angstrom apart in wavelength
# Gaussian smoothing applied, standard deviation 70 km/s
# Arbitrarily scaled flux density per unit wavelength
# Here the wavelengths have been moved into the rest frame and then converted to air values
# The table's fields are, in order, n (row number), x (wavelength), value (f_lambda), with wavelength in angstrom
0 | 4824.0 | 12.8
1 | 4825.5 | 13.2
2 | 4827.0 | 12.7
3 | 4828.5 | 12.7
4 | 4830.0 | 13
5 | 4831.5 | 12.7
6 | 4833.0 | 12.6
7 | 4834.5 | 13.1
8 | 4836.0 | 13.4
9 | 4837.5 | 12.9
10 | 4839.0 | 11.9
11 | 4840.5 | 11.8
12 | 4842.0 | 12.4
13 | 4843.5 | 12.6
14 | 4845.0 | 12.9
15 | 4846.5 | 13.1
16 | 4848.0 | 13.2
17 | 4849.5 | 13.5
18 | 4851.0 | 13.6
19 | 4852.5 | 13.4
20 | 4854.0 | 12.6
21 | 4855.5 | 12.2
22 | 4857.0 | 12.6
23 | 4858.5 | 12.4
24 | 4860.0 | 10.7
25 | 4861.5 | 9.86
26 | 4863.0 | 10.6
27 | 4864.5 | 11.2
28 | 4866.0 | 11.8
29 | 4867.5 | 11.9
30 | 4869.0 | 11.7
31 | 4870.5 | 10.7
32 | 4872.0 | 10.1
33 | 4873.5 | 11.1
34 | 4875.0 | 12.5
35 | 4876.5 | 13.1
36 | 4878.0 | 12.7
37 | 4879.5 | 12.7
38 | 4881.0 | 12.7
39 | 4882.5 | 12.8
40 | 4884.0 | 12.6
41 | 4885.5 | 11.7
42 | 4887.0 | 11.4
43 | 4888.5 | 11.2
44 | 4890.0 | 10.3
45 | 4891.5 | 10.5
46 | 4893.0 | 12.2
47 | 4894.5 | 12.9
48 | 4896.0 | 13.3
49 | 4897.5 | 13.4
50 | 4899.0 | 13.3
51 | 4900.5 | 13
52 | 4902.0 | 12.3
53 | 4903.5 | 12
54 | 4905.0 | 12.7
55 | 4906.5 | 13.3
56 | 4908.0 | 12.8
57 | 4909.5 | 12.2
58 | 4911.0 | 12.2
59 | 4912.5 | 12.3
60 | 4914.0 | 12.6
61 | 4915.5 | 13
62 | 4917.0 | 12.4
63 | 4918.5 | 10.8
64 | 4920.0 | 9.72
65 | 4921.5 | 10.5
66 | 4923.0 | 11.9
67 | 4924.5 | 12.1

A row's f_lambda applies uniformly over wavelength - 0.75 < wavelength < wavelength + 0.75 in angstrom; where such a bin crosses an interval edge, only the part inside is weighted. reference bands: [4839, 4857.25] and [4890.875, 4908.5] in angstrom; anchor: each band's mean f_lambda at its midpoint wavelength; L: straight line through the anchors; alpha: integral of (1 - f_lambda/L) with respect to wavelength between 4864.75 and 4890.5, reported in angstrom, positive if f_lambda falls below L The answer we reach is 1.8 angstrom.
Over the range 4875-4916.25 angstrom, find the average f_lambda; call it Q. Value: 12.4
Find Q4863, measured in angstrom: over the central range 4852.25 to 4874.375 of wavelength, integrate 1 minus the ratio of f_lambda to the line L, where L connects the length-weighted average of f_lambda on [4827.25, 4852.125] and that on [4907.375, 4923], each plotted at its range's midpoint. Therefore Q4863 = 1.8 angstrom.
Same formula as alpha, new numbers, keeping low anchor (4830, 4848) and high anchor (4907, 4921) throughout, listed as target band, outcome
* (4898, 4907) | -0.49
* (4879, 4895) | 0.49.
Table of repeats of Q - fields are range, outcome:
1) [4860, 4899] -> 11.8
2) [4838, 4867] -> 12.2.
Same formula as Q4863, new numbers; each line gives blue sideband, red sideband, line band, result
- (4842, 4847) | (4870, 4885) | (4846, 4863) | 0.3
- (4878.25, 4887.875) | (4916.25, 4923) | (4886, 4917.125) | -1.9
